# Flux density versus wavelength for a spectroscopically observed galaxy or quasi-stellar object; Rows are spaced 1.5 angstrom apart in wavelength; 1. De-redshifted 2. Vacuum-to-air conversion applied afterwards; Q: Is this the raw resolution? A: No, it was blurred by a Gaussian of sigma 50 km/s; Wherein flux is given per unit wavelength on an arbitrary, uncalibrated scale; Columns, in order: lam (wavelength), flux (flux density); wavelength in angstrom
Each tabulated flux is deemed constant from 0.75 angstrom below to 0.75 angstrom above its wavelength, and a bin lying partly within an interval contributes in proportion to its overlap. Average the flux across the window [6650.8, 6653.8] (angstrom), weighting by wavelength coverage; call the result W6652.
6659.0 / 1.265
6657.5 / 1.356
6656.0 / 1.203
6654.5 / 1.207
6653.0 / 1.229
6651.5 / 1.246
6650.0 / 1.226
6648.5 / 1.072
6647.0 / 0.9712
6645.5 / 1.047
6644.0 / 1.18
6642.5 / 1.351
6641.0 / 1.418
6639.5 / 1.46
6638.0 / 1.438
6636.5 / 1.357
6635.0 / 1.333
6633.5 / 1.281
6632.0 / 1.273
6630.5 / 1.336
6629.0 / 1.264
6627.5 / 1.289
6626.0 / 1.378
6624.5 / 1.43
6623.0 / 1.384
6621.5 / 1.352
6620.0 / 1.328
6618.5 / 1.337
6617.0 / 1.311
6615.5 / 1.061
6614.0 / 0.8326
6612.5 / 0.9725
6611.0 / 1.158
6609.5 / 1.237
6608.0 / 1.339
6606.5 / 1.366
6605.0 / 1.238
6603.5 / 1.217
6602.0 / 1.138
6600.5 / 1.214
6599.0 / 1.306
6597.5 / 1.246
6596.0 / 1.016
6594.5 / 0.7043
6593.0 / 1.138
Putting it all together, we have 1.24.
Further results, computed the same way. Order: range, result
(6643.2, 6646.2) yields 1.12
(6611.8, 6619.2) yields 1.1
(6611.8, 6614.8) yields 0.904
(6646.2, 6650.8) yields 1.09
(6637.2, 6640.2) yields 1.45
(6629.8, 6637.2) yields 1.32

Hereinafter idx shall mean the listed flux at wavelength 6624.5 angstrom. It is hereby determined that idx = 1.43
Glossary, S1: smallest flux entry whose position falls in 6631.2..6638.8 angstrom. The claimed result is 1.273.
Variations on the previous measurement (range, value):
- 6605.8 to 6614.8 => 0.8326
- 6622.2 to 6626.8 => 1.378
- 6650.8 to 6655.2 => 1.207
